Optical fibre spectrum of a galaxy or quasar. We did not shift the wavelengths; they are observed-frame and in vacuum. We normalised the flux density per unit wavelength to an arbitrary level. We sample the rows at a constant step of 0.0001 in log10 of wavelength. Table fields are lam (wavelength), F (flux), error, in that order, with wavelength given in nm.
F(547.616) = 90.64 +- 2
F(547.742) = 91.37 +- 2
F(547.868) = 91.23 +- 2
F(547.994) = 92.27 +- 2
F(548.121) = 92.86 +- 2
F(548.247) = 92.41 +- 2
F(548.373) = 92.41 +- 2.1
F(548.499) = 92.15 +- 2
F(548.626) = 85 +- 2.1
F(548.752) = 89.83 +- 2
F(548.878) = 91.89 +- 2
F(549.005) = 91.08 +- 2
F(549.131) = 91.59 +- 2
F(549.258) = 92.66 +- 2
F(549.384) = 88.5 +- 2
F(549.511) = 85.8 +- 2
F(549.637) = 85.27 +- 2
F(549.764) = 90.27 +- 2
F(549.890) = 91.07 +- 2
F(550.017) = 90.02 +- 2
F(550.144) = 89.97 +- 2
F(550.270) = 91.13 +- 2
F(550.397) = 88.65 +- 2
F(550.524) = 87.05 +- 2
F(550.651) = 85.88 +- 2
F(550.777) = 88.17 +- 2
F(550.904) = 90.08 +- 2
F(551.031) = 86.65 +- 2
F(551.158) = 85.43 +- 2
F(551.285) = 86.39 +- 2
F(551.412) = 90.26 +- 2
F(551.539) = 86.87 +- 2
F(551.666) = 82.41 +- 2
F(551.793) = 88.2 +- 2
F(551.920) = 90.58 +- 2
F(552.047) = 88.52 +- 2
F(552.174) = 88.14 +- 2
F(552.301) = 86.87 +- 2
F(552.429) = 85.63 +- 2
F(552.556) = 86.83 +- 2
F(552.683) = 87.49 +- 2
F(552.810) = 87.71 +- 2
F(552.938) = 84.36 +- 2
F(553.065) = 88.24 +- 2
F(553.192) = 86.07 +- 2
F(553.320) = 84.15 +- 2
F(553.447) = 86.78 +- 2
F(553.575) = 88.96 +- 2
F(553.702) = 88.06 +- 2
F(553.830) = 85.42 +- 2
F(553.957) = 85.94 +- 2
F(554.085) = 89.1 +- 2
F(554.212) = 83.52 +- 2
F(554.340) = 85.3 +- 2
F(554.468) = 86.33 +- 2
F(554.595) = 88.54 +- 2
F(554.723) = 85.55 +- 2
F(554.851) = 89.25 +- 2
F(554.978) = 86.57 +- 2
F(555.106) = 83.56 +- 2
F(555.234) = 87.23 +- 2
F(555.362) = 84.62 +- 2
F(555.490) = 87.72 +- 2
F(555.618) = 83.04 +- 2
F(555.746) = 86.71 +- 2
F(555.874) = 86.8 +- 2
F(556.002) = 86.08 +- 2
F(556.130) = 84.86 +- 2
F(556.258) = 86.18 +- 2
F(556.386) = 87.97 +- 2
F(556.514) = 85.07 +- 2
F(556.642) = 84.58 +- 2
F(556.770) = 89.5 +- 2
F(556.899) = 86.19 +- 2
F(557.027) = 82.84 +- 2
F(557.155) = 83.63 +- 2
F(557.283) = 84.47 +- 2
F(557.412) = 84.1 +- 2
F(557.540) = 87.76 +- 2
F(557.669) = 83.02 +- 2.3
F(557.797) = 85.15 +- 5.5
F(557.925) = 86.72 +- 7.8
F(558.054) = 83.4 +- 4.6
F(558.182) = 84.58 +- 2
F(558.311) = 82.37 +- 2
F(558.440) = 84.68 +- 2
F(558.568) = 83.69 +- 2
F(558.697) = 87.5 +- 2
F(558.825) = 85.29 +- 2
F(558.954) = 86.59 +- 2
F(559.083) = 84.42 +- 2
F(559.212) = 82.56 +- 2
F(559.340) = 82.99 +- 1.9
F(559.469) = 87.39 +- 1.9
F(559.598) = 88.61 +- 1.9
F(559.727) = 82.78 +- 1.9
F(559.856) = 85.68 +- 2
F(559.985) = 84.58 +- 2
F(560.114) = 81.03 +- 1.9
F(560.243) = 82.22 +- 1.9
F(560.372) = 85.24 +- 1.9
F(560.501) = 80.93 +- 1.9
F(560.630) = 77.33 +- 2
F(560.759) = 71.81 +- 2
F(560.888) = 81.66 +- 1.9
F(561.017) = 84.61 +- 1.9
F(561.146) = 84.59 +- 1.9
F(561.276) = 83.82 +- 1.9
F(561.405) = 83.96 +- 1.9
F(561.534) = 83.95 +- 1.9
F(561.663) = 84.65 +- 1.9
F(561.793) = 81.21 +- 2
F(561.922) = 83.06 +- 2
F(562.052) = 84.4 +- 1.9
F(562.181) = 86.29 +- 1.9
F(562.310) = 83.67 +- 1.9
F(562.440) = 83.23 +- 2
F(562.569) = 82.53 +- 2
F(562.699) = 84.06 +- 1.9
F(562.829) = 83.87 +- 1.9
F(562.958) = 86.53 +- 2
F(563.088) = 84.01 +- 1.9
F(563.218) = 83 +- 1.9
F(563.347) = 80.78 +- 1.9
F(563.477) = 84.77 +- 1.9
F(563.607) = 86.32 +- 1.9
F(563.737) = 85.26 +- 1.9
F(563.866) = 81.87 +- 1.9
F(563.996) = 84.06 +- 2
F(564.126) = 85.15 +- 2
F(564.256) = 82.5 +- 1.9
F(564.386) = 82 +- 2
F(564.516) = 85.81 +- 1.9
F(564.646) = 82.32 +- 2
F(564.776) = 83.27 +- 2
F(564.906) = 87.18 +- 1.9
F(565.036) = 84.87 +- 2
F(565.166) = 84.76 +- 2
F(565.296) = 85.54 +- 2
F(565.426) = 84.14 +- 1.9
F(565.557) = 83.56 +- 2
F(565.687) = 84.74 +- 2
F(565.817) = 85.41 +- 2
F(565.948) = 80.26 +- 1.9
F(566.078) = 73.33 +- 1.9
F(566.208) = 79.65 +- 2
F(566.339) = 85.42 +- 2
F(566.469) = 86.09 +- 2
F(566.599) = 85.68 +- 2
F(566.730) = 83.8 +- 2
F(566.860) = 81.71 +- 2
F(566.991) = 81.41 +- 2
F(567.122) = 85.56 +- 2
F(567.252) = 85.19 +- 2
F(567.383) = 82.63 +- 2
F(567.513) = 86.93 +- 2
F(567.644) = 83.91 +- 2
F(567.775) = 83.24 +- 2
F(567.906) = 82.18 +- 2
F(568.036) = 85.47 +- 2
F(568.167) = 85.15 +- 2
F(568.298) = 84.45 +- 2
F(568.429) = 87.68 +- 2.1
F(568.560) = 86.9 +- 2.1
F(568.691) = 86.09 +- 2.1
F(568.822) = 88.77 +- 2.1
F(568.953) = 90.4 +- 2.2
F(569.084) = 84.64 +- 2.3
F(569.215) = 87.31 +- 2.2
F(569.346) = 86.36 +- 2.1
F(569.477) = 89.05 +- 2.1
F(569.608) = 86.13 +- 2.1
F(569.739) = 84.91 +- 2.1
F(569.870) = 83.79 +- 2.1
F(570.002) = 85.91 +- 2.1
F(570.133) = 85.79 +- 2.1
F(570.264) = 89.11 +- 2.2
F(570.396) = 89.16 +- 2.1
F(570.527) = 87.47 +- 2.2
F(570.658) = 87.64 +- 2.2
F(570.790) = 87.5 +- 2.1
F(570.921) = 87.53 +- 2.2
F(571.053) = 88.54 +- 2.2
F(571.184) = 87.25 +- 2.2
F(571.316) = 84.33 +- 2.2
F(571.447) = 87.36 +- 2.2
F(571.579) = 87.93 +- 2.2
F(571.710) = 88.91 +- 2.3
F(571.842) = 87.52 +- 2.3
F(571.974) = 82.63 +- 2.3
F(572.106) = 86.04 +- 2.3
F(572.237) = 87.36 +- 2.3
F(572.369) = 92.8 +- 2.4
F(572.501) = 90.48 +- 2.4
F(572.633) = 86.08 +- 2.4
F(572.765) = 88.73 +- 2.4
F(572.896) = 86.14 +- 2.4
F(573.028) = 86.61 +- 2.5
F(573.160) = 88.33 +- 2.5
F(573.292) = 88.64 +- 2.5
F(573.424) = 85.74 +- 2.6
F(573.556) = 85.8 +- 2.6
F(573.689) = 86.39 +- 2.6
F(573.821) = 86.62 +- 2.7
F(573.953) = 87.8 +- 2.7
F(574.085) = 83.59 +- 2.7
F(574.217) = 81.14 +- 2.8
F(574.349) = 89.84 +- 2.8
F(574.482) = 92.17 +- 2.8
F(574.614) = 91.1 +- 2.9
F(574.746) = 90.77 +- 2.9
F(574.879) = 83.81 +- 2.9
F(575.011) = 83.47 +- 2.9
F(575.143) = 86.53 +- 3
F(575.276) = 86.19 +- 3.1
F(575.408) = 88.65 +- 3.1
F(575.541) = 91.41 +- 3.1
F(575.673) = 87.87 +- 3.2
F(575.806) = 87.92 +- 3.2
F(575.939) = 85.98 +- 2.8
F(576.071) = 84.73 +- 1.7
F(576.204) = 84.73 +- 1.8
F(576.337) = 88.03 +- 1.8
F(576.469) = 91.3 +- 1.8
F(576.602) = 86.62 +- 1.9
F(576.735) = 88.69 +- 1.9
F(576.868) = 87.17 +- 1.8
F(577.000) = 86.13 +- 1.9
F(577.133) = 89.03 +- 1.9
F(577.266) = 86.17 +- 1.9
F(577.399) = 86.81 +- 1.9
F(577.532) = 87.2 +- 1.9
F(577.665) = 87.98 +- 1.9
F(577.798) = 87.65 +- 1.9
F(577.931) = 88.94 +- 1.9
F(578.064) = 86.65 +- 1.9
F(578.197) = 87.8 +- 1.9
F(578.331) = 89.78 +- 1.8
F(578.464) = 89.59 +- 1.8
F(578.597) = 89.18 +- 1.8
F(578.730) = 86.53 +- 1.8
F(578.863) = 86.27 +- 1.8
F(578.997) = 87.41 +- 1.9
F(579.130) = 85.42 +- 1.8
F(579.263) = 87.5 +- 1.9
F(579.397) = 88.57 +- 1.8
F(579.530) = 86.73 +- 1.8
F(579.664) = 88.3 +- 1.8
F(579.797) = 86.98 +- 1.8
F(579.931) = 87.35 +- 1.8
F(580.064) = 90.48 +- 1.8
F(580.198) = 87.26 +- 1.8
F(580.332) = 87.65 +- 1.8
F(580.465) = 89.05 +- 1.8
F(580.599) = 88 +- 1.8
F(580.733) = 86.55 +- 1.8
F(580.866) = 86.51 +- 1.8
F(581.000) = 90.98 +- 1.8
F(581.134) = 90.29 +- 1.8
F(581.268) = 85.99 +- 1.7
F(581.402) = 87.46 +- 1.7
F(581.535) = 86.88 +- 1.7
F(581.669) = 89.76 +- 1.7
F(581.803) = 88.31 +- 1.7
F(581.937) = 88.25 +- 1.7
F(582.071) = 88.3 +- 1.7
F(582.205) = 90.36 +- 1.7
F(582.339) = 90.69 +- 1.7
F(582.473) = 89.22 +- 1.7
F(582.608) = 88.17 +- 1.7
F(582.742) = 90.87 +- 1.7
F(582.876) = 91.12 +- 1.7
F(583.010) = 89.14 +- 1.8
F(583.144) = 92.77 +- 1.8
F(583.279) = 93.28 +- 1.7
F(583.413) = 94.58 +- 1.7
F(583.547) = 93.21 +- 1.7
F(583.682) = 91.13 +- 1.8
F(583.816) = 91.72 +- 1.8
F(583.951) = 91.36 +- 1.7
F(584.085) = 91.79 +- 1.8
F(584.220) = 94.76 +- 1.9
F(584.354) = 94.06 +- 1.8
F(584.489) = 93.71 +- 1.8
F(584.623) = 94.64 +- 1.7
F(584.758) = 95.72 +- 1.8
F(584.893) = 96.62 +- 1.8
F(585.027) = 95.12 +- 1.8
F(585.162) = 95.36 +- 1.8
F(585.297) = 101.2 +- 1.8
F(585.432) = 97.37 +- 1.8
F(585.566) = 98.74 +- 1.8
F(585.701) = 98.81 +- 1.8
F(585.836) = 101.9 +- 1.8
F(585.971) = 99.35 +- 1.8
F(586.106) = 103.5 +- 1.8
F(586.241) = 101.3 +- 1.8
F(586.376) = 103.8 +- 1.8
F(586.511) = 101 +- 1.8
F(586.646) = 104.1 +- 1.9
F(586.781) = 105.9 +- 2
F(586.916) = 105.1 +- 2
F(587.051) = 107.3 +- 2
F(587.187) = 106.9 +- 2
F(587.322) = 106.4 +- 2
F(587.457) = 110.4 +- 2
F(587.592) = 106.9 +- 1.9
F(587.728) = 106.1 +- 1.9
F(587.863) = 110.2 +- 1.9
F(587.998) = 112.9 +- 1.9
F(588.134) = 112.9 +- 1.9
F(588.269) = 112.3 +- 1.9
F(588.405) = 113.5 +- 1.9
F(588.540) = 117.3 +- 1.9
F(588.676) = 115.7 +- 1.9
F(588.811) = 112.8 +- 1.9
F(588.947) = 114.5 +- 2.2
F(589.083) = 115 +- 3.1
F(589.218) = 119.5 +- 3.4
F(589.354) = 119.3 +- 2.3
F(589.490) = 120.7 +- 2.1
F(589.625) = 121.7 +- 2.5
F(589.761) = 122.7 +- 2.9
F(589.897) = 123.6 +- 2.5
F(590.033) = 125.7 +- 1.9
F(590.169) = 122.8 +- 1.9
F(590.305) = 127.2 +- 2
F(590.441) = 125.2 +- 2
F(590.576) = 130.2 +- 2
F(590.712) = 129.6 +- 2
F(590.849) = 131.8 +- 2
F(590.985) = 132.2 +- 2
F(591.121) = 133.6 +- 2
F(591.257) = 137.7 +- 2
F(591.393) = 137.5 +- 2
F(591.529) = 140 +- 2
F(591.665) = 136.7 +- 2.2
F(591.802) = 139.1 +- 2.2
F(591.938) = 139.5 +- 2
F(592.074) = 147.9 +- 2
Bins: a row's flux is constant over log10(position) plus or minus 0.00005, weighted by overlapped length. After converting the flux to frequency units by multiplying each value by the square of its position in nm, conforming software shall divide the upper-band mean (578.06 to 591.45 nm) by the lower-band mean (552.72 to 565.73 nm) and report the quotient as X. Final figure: 1.31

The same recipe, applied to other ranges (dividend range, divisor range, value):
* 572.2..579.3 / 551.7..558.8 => 1.09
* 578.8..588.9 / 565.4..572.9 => 1.18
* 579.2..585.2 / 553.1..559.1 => 1.15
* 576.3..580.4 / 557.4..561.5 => 1.12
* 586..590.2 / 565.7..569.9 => 1.42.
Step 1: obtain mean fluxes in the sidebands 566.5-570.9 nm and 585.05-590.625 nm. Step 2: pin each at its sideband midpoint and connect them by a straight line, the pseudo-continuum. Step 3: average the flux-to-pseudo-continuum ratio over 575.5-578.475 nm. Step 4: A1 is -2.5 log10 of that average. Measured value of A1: 0.11 mag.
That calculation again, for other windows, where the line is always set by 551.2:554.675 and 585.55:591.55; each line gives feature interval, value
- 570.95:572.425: 0.17 mag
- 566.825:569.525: 0.16 mag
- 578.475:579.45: 0.23 mag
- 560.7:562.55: 0.13 mag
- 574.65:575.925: 0.20 mag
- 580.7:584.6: 0.22 mag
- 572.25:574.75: 0.18 mag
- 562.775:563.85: 0.13 mag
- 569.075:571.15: 0.16 mag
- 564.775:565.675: 0.14 mag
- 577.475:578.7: 0.21 mag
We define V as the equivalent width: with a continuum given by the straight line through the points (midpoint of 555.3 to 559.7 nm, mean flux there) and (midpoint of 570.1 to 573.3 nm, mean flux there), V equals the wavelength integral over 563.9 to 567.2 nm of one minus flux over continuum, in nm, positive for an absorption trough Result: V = 0.118 nm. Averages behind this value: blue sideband 85.3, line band 83.5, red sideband 87.6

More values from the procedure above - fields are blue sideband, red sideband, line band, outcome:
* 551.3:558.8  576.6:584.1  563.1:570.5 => 0.23 nm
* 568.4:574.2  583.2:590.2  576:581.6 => 0.48 nm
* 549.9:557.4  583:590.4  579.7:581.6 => 0.26 nm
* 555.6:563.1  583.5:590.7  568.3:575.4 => 0.56 nm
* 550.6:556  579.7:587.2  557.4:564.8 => 0.40 nm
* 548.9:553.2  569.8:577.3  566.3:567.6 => 0.05 nm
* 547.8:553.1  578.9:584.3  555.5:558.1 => 0.10 nm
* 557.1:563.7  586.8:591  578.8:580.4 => 0.28 nm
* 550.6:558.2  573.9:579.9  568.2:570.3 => 0.01 nm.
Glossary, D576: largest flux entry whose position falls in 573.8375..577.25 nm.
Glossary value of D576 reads 92.17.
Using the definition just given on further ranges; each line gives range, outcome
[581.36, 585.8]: 101.2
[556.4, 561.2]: 89.5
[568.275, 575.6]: 92.8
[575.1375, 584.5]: 94.76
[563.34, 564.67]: 86.32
